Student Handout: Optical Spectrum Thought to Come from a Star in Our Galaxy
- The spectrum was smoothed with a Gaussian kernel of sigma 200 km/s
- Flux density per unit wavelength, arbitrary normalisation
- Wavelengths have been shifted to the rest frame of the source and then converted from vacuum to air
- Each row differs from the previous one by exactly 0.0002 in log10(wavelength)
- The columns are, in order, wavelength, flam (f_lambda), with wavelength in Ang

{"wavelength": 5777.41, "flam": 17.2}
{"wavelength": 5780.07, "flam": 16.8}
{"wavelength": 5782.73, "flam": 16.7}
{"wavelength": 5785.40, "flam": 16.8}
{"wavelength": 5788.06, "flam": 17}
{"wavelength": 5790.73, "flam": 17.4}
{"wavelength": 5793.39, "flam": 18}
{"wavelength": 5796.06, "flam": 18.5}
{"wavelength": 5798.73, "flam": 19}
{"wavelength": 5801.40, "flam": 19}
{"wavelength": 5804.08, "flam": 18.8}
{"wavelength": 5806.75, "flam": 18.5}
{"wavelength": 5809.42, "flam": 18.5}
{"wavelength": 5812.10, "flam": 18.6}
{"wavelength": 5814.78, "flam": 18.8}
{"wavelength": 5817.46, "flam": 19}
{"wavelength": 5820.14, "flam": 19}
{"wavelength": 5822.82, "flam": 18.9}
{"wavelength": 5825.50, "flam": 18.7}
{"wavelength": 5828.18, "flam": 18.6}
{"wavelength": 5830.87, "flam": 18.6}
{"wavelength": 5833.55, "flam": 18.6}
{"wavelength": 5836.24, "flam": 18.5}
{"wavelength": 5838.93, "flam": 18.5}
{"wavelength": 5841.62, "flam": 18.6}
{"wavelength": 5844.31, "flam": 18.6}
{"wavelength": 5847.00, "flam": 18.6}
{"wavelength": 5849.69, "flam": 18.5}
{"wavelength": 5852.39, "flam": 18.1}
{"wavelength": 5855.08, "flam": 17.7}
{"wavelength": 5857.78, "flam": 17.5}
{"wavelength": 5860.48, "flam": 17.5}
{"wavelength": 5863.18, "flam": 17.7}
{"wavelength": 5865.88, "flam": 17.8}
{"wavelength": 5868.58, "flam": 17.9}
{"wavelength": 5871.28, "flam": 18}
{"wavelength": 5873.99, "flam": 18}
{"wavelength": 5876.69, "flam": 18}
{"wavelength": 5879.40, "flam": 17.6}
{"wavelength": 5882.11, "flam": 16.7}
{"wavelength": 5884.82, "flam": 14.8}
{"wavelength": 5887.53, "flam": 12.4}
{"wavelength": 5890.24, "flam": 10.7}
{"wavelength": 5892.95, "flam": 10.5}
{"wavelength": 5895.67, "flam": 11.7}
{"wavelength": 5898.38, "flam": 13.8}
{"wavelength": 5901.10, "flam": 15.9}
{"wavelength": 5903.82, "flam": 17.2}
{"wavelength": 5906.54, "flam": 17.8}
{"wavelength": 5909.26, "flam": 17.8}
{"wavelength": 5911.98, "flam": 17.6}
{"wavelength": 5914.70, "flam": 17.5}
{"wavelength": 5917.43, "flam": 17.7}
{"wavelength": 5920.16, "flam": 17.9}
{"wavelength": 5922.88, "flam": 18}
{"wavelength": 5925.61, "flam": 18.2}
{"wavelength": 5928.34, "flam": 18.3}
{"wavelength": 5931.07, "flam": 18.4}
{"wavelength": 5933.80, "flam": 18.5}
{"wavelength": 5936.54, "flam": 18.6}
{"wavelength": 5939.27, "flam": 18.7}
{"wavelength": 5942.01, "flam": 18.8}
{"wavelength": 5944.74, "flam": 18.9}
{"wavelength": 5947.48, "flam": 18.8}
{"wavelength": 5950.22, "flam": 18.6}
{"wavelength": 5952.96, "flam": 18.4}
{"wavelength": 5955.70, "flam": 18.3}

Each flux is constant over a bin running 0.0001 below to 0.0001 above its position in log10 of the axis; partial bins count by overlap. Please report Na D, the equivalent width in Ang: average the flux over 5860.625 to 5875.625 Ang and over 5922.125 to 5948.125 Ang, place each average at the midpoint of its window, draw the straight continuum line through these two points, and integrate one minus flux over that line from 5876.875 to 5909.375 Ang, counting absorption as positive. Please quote 6.04 Ang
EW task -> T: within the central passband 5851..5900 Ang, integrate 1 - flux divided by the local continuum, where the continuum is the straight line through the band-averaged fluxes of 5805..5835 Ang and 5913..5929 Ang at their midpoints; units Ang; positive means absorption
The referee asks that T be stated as 6.4 Ang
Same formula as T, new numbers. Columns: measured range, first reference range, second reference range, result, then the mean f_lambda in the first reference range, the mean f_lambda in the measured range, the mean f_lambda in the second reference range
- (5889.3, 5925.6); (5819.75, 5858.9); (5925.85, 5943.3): 5.2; 18.5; 15.9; 18.5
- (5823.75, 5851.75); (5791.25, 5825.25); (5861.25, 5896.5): -1.9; 18.7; 18.6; 15.6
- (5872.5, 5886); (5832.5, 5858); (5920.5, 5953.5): 1.0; 18.4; 17.1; 18.5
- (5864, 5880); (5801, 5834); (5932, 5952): 0.7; 18.7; 17.9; 18.7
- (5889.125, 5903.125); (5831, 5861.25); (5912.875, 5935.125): 4.1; 18.3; 12.8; 18.1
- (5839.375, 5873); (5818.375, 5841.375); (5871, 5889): -1.1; 18.7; 18.1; 16.4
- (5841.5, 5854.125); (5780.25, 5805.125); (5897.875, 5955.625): -0.4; 17.8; 18.5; 17.9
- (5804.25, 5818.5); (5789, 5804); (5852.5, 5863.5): -0.4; 18.4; 18.7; 17.6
